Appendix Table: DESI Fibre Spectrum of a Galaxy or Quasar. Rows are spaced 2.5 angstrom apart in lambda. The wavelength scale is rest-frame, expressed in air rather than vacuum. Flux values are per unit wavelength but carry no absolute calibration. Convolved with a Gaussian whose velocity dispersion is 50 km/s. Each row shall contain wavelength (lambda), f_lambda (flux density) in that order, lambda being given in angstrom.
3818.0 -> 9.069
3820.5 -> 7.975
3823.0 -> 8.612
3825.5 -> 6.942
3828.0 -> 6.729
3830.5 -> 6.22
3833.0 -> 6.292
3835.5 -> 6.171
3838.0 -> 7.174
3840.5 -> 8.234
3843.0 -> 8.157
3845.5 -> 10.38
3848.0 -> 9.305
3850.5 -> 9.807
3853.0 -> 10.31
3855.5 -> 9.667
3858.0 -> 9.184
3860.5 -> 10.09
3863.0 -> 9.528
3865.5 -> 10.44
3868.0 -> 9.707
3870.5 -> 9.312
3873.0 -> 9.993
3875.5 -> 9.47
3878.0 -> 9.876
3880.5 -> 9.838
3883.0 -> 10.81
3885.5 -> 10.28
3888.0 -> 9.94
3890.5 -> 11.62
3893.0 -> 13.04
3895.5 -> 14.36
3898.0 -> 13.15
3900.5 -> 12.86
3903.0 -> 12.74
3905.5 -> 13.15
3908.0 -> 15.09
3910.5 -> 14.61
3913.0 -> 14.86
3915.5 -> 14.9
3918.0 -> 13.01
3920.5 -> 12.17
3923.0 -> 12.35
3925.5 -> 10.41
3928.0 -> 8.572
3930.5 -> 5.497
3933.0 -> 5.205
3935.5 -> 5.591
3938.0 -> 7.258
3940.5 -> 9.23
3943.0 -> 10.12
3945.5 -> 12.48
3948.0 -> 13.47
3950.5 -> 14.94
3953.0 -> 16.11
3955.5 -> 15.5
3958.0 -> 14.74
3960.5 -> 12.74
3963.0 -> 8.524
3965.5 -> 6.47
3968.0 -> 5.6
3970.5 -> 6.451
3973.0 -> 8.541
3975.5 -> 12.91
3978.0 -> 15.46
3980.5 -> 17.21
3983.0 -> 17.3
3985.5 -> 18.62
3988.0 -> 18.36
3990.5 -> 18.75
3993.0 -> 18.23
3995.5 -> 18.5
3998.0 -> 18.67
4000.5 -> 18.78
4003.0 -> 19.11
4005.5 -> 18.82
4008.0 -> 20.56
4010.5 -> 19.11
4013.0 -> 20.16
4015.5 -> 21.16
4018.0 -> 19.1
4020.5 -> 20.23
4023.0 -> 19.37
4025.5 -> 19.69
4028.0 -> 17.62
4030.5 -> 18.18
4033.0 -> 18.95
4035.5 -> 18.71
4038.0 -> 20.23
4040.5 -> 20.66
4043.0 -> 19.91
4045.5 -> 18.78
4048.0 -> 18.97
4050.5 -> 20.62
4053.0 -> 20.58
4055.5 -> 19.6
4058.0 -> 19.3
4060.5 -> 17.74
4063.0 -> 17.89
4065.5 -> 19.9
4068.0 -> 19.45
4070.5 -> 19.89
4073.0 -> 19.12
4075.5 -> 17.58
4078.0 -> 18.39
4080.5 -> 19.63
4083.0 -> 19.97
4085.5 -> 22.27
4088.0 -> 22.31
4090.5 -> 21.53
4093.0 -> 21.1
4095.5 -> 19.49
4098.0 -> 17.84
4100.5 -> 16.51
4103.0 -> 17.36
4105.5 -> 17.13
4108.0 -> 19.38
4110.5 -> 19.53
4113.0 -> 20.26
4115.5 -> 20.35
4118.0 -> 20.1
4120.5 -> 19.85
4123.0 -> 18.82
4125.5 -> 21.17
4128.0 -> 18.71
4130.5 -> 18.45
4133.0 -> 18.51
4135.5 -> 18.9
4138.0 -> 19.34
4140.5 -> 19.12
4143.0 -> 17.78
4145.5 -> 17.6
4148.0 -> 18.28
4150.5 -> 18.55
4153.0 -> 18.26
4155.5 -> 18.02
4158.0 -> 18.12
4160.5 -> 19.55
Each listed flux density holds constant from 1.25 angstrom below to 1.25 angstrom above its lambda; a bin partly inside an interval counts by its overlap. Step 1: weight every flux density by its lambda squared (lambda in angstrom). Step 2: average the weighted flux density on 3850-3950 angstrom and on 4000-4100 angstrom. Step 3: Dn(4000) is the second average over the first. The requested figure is 1.94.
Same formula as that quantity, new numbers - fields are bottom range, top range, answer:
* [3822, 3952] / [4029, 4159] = 2.07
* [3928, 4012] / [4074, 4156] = 1.51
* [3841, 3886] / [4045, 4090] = 2.23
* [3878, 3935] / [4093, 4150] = 1.81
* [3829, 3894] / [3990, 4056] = 2.24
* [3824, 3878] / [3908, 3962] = 1.39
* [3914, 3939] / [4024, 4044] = 2.12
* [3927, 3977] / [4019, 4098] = 2.06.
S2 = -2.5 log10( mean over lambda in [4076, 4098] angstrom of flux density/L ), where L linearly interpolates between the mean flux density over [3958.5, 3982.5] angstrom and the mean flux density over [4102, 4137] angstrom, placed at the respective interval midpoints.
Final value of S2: -0.171 mag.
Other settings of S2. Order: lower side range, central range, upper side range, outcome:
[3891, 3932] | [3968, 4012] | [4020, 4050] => 0.03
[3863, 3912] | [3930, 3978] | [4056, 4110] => 0.35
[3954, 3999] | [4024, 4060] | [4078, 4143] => -0.16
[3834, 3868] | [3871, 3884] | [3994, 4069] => 0.07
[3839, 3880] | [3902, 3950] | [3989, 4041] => 0.21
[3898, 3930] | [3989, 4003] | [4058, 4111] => -0.17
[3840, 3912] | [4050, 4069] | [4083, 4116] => -0.07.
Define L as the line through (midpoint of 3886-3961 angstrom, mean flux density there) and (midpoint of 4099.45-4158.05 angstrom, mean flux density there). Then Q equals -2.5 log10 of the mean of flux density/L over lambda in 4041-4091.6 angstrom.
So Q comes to -0.18 mag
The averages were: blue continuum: 12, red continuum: 18.8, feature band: 19.7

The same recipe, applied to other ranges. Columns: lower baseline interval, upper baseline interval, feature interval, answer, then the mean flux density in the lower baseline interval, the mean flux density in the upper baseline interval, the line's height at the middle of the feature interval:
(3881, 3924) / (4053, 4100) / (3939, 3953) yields 0.18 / 12.8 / 19.6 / 14.5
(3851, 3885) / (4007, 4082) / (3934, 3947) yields 0.47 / 9.87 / 19.4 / 13.8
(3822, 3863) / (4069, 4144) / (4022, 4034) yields -0.17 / 8.36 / 19.4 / 16.1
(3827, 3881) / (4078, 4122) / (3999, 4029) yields -0.22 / 8.9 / 19.6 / 15.9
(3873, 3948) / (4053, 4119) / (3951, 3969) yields 0.15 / 11.1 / 19.4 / 13.5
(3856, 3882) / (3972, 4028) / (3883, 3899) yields -0.07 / 9.75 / 18.2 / 11.2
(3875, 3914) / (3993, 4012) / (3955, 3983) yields 0.43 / 12.3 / 19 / 16.9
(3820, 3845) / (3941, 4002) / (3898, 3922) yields -0.23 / 7.32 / 14.1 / 11.1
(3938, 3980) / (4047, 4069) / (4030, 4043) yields -0.11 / 11.4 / 19.3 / 17.6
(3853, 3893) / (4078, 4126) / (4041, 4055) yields -0.14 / 10.1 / 19.7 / 17.4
